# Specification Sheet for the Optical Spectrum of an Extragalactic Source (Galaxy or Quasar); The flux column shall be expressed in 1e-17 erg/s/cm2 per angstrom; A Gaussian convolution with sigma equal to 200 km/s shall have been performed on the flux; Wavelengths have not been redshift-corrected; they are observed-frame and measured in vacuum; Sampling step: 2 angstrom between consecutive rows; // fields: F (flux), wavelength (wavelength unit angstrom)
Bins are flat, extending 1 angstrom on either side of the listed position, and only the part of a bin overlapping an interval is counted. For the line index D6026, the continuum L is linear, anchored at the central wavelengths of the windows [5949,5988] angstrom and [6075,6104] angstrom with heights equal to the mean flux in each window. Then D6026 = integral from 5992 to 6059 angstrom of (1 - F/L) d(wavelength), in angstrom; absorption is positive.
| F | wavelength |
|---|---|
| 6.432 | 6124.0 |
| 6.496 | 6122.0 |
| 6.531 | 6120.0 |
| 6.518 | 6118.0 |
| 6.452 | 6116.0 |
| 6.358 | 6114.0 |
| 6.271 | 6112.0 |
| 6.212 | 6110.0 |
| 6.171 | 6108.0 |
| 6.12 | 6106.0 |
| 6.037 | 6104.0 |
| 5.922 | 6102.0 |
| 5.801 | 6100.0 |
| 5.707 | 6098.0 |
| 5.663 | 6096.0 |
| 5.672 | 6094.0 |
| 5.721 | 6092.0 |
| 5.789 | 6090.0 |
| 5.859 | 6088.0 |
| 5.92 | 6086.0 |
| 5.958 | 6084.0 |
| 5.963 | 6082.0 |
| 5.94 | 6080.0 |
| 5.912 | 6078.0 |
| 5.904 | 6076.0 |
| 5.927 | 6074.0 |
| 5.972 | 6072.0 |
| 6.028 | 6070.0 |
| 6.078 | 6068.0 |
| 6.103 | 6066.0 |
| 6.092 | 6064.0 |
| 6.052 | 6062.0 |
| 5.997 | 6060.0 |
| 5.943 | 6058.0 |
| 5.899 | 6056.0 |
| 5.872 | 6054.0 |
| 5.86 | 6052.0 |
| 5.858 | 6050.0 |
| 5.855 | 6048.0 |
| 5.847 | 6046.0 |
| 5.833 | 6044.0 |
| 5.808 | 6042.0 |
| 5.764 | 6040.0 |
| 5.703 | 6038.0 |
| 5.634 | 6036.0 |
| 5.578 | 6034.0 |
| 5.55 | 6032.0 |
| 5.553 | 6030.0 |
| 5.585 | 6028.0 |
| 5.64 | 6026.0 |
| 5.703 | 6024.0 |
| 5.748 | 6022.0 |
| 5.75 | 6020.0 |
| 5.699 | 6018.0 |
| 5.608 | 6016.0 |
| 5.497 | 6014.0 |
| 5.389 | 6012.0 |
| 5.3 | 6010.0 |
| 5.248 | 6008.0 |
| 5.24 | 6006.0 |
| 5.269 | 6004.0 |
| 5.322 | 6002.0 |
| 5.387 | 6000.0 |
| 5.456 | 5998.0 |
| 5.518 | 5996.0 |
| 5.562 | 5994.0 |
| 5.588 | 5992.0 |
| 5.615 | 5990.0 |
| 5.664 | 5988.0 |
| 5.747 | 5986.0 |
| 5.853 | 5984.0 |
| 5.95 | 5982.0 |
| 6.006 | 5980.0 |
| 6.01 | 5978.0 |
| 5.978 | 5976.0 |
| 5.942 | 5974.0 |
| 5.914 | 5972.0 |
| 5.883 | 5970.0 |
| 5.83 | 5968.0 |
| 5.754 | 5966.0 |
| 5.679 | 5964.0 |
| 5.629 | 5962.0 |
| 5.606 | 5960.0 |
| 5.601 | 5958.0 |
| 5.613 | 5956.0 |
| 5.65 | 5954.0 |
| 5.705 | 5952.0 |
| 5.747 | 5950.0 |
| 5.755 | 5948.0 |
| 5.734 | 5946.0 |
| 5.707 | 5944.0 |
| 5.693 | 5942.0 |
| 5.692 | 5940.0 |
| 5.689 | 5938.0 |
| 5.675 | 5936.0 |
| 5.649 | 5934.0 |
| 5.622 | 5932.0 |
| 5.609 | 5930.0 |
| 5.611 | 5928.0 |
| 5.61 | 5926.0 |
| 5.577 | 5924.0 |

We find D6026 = 2.27 angstrom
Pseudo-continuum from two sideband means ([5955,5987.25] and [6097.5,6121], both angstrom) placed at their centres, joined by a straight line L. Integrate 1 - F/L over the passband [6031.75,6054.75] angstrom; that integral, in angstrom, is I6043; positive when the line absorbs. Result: 0.91 angstrom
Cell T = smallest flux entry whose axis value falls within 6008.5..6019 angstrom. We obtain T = 5.3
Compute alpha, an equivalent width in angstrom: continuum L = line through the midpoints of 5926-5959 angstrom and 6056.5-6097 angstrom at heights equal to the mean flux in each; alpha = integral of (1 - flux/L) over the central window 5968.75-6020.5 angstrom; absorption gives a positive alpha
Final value 1.2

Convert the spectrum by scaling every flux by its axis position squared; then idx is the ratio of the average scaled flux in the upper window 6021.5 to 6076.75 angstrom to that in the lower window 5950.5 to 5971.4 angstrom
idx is 1.1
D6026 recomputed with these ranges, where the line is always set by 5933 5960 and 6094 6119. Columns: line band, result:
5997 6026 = 1.83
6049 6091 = 0.31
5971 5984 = -0.45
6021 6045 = 0.92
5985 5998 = 0.43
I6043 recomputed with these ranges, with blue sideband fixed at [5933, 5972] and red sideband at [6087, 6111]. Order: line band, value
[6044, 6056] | -0.1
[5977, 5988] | -0.3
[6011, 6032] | 0.6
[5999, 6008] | 0.7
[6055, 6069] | -0.4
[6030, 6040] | 0.3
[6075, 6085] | -0.1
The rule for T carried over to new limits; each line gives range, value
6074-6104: 5.663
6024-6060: 5.55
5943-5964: 5.601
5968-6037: 5.24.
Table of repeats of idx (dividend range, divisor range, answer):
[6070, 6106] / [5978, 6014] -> 1.09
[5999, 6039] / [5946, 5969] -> 0.99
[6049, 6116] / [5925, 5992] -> 1.08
